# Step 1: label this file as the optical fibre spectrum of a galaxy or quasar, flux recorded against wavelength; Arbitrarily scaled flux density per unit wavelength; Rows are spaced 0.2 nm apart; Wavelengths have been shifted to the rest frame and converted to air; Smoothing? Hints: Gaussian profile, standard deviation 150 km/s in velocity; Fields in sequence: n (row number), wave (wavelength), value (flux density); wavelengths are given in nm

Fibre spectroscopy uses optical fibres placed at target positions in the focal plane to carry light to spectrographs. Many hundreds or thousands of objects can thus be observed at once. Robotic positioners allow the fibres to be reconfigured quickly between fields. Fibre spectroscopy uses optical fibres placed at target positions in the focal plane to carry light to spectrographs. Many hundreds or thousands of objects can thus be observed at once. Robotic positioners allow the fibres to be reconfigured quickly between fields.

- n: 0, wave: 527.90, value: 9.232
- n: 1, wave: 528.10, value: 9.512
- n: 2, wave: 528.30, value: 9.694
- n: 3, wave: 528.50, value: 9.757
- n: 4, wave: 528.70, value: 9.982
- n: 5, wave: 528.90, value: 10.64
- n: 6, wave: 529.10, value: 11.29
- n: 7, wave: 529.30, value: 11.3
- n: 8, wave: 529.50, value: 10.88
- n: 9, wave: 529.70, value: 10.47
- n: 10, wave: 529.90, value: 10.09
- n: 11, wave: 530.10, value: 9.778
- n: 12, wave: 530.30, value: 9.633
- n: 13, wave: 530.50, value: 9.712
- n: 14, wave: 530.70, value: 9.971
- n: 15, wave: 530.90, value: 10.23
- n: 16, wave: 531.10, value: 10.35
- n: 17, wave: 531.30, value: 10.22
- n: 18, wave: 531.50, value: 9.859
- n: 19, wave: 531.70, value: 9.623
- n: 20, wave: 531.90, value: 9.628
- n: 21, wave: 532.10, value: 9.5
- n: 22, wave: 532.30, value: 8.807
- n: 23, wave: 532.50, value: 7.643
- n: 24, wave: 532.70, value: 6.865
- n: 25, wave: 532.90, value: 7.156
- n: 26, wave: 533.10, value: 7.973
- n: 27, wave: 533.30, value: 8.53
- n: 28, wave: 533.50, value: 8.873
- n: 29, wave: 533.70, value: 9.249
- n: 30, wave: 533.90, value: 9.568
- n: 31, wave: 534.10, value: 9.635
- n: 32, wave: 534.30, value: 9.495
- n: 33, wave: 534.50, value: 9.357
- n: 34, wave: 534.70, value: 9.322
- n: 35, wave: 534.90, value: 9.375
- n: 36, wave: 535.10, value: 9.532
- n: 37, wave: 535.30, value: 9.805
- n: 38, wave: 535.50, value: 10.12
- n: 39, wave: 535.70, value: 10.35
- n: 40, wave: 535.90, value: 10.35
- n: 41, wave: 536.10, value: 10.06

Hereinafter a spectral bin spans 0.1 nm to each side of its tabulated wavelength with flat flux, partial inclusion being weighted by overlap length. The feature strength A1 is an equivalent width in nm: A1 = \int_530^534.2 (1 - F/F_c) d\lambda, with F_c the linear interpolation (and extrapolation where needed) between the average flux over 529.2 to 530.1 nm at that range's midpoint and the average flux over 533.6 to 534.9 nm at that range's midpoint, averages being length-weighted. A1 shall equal 0.34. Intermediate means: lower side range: 10.6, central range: 9.18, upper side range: 9.43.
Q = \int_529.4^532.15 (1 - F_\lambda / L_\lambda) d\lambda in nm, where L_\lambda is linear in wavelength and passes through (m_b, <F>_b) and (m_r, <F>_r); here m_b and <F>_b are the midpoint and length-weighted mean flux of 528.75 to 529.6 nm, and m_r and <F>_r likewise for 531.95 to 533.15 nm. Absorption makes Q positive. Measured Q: -0.13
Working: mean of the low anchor 11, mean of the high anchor 8.06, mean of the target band 10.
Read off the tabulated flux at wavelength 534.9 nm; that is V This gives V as 9.375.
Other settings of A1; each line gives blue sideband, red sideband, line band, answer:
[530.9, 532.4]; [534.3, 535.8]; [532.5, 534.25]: 0.23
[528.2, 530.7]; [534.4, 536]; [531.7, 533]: 0.21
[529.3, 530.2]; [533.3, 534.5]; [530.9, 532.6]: 0.07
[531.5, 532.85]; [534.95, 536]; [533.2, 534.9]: 0.03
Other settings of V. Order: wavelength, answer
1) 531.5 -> 9.859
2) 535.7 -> 10.35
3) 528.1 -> 9.512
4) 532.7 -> 6.865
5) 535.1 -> 9.532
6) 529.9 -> 10.09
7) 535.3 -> 9.805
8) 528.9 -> 10.64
